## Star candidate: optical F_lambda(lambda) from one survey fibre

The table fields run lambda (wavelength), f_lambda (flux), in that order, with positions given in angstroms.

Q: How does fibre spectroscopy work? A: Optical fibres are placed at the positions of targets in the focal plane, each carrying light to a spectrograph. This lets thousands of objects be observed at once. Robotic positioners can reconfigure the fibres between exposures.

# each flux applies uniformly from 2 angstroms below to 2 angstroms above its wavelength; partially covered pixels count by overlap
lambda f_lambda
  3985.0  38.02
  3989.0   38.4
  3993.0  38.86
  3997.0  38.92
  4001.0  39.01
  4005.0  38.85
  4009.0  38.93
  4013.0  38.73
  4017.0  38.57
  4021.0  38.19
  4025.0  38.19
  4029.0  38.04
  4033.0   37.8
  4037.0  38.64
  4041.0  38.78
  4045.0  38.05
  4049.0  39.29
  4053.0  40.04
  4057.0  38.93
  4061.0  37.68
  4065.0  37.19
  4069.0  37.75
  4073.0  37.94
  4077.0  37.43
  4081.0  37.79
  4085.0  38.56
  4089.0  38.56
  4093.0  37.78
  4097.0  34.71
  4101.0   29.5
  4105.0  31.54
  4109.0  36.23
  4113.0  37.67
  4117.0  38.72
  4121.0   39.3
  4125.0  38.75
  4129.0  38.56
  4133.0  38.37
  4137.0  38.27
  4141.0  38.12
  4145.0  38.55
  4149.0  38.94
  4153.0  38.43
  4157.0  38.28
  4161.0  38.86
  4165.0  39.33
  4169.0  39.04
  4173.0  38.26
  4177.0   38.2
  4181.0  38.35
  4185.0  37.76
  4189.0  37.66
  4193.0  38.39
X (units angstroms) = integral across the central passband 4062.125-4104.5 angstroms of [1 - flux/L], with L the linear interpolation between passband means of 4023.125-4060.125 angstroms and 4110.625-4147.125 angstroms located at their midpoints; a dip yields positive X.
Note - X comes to 2.2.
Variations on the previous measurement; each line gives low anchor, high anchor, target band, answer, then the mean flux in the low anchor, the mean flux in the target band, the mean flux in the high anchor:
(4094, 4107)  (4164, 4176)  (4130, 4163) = -1.7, 32.4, 38.5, 38.8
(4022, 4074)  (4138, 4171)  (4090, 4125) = 2.4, 38.3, 35.9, 38.7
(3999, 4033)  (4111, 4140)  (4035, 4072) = 0.0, 38.5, 38.5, 38.5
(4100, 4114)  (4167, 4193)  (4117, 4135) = -2.0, 33.8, 38.7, 38.2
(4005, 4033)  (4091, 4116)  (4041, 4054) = -0.6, 38.4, 39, 34.7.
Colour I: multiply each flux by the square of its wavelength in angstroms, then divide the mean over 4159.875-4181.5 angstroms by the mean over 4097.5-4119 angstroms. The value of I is 1.15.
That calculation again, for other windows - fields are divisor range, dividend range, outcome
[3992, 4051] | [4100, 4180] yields 1.04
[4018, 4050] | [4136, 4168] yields 1.07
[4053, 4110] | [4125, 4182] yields 1.09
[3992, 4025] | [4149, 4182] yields 1.08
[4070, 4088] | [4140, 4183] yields 1.06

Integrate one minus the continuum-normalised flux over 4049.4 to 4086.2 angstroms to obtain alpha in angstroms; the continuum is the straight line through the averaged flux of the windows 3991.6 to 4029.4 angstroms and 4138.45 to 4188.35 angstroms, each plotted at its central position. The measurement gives 0.4 angstroms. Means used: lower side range 38.7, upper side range 38.5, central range 38.2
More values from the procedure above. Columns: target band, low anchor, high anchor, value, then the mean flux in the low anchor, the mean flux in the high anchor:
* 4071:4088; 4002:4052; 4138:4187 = 0.2 angstroms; 38.5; 38.5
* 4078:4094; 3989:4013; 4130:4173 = 0.2 angstroms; 38.9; 38.6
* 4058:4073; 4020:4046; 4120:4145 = 0.3 angstroms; 38.3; 38.5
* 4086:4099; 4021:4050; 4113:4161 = 0.4 angstroms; 38.4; 38.5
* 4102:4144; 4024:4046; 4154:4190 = 1.1 angstroms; 38.3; 38.4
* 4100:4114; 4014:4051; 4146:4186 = 1.7 angstroms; 38.4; 38.6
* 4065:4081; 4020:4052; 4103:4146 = 0.2 angstroms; 38.4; 37.6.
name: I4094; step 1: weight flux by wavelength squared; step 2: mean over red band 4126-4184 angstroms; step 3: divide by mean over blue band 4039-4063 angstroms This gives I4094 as 1.04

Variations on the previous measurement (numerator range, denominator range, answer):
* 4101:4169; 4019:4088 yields 1.03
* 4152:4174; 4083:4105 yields 1.13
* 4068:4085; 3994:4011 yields 1.01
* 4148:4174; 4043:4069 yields 1.06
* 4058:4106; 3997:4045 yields 0.98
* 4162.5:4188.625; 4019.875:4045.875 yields 1.08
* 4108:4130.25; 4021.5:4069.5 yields 1.03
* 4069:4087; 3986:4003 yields 1.02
